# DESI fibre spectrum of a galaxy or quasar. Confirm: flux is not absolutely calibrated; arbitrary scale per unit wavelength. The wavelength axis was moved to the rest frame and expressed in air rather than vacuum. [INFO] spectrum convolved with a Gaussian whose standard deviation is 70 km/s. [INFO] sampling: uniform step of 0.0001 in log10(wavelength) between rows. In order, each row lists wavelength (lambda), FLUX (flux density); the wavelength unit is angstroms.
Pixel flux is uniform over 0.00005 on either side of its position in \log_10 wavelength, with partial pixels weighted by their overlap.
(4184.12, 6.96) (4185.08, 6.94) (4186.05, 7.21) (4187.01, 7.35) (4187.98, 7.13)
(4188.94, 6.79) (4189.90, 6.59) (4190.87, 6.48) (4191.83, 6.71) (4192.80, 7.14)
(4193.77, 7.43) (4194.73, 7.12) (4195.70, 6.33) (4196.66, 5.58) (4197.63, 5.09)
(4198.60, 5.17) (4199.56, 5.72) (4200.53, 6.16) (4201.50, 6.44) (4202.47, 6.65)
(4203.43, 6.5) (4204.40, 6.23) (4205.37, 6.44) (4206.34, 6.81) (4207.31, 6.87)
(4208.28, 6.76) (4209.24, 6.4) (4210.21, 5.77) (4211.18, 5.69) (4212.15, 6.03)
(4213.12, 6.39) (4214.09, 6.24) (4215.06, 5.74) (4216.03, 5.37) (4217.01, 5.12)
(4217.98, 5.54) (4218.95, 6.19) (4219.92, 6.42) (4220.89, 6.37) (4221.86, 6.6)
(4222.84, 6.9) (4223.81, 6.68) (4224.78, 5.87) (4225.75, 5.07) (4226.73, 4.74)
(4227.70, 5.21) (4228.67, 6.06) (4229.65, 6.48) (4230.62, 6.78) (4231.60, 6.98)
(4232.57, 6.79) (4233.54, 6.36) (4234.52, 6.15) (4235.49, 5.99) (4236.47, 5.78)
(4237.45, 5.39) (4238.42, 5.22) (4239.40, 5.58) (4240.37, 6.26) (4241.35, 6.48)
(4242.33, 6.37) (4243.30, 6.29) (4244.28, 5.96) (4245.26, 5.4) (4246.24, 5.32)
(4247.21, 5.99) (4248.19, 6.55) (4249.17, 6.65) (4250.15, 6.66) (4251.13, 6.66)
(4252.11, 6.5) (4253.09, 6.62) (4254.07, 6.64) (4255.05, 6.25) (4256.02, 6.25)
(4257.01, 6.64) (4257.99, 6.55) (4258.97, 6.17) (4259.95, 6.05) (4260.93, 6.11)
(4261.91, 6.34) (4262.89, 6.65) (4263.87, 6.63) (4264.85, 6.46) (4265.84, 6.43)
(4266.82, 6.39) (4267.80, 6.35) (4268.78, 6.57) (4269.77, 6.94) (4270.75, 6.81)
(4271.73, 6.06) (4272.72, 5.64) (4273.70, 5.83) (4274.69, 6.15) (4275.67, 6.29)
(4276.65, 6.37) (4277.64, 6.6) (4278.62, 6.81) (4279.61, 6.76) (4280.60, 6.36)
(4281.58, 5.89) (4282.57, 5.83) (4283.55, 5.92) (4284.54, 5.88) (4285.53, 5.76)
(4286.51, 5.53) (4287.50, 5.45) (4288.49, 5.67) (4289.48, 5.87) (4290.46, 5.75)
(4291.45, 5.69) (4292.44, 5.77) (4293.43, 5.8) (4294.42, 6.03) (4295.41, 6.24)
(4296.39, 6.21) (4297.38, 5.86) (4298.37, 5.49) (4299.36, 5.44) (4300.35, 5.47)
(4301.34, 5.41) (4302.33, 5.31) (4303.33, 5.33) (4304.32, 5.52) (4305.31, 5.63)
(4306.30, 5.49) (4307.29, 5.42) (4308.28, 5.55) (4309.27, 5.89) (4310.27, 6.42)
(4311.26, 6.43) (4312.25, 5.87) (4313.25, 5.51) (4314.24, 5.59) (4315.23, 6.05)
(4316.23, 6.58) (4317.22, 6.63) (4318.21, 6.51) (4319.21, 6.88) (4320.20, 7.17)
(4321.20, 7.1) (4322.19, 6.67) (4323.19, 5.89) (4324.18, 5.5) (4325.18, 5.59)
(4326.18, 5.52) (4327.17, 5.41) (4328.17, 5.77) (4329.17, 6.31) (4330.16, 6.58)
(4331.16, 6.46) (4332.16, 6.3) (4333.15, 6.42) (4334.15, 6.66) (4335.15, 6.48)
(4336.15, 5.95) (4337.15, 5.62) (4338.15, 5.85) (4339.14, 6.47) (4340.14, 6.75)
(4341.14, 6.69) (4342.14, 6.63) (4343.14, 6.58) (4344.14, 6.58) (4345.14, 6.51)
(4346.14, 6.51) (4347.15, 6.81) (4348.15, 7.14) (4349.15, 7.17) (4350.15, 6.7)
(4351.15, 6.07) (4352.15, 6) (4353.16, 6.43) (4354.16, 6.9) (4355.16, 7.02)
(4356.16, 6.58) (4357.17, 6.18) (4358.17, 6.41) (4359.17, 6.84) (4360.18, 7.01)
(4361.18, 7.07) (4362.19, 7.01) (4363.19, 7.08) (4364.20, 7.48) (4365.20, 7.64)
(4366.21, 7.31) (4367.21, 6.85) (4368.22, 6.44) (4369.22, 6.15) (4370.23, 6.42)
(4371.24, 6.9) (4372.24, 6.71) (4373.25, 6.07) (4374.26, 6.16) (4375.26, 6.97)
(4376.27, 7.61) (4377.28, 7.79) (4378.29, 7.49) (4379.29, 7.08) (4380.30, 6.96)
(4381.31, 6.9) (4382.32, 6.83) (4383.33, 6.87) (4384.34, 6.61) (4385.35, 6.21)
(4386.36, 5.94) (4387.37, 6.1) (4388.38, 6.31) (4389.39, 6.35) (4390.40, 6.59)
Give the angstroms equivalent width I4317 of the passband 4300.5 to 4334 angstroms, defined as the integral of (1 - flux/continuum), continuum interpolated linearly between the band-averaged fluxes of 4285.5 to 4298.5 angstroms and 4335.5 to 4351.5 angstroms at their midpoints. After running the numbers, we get 0.7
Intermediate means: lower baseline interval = 5.81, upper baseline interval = 6.51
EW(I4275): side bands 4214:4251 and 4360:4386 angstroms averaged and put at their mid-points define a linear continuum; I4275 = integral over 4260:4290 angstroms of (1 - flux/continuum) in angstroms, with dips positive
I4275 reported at 0.4 angstroms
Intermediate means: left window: 6.04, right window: 6.9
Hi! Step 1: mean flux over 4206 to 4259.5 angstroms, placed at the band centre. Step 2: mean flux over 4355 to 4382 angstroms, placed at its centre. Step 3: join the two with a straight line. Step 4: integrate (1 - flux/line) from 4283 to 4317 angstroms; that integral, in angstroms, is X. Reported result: 3.92 angstroms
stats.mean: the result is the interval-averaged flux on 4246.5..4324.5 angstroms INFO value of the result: 6.13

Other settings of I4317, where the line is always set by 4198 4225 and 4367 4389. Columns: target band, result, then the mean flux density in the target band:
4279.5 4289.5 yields 0.8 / 5.87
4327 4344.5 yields 0.6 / 6.32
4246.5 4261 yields -0.2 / 6.41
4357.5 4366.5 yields -0.6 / 7.07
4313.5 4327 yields 0.6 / 6.25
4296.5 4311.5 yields 1.9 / 5.64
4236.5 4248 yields 0.8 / 5.86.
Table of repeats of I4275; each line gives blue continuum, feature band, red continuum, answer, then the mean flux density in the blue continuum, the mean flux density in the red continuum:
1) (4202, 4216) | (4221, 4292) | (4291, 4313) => -2.0 angstroms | 6.3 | 5.74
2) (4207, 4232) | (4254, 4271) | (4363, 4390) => -0.5 angstroms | 6.08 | 6.78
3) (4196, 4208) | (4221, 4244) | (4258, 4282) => 0.6 angstroms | 6.15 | 6.37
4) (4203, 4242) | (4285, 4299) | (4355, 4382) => 1.5 angstroms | 6.11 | 6.89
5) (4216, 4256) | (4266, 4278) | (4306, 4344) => -0.4 angstroms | 6.11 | 6.2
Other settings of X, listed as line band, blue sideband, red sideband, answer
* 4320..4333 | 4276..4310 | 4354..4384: 0.3 angstroms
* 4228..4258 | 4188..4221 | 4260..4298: -0.2 angstroms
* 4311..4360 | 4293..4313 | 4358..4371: -0.2 angstroms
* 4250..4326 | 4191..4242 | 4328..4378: 3.5 angstroms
